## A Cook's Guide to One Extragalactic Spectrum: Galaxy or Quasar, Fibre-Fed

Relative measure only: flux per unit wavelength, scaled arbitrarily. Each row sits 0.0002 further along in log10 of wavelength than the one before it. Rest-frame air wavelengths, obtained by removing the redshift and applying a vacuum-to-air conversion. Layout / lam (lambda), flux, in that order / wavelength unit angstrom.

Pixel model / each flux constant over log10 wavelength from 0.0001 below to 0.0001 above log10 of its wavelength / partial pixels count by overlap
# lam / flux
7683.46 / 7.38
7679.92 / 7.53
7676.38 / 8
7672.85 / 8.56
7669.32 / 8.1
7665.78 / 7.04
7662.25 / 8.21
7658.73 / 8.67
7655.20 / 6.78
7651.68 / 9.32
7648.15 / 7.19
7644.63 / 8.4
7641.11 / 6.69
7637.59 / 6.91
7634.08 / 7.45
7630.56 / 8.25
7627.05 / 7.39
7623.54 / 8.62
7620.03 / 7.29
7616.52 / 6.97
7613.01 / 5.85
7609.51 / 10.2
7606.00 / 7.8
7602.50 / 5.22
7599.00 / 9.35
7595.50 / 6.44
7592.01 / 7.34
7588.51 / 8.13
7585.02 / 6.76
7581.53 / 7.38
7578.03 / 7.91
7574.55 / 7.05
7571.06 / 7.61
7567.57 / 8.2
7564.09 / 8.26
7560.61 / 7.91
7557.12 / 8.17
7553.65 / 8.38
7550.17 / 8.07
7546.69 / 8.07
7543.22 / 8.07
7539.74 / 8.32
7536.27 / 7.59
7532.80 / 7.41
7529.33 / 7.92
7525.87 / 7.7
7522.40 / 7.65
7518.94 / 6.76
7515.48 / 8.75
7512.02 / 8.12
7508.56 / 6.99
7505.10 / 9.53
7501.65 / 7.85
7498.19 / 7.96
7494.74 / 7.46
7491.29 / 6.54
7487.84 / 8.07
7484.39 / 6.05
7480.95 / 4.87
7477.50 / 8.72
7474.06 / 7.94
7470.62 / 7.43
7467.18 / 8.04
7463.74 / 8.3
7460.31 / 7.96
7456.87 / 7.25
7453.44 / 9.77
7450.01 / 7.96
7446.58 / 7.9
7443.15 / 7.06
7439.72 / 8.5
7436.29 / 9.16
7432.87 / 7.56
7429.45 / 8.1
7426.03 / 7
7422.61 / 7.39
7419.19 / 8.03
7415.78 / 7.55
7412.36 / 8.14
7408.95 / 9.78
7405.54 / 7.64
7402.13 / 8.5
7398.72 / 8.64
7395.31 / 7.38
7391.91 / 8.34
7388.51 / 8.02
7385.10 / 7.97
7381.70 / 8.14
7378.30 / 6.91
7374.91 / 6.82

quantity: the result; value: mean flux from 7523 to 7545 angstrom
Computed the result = 7.83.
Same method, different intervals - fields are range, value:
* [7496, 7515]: 8.12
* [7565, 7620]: 7.49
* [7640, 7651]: 7.65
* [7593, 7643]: 7.46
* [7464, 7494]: 7.27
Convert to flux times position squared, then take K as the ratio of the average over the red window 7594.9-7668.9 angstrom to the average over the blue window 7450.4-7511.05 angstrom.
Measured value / 1.03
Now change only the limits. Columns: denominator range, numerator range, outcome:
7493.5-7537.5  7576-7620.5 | 0.97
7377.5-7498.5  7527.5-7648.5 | 1.02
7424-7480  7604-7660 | 1.01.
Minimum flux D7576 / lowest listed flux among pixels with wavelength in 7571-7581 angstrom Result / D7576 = 7.05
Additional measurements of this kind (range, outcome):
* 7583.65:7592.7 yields 6.76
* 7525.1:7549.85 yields 7.41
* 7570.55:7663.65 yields 5.22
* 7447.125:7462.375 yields 7.25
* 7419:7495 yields 4.87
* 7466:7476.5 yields 7.43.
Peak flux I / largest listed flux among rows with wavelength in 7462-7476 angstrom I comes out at 8.3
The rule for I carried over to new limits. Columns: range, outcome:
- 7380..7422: 9.78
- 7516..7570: 8.38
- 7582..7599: 9.35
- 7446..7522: 9.77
